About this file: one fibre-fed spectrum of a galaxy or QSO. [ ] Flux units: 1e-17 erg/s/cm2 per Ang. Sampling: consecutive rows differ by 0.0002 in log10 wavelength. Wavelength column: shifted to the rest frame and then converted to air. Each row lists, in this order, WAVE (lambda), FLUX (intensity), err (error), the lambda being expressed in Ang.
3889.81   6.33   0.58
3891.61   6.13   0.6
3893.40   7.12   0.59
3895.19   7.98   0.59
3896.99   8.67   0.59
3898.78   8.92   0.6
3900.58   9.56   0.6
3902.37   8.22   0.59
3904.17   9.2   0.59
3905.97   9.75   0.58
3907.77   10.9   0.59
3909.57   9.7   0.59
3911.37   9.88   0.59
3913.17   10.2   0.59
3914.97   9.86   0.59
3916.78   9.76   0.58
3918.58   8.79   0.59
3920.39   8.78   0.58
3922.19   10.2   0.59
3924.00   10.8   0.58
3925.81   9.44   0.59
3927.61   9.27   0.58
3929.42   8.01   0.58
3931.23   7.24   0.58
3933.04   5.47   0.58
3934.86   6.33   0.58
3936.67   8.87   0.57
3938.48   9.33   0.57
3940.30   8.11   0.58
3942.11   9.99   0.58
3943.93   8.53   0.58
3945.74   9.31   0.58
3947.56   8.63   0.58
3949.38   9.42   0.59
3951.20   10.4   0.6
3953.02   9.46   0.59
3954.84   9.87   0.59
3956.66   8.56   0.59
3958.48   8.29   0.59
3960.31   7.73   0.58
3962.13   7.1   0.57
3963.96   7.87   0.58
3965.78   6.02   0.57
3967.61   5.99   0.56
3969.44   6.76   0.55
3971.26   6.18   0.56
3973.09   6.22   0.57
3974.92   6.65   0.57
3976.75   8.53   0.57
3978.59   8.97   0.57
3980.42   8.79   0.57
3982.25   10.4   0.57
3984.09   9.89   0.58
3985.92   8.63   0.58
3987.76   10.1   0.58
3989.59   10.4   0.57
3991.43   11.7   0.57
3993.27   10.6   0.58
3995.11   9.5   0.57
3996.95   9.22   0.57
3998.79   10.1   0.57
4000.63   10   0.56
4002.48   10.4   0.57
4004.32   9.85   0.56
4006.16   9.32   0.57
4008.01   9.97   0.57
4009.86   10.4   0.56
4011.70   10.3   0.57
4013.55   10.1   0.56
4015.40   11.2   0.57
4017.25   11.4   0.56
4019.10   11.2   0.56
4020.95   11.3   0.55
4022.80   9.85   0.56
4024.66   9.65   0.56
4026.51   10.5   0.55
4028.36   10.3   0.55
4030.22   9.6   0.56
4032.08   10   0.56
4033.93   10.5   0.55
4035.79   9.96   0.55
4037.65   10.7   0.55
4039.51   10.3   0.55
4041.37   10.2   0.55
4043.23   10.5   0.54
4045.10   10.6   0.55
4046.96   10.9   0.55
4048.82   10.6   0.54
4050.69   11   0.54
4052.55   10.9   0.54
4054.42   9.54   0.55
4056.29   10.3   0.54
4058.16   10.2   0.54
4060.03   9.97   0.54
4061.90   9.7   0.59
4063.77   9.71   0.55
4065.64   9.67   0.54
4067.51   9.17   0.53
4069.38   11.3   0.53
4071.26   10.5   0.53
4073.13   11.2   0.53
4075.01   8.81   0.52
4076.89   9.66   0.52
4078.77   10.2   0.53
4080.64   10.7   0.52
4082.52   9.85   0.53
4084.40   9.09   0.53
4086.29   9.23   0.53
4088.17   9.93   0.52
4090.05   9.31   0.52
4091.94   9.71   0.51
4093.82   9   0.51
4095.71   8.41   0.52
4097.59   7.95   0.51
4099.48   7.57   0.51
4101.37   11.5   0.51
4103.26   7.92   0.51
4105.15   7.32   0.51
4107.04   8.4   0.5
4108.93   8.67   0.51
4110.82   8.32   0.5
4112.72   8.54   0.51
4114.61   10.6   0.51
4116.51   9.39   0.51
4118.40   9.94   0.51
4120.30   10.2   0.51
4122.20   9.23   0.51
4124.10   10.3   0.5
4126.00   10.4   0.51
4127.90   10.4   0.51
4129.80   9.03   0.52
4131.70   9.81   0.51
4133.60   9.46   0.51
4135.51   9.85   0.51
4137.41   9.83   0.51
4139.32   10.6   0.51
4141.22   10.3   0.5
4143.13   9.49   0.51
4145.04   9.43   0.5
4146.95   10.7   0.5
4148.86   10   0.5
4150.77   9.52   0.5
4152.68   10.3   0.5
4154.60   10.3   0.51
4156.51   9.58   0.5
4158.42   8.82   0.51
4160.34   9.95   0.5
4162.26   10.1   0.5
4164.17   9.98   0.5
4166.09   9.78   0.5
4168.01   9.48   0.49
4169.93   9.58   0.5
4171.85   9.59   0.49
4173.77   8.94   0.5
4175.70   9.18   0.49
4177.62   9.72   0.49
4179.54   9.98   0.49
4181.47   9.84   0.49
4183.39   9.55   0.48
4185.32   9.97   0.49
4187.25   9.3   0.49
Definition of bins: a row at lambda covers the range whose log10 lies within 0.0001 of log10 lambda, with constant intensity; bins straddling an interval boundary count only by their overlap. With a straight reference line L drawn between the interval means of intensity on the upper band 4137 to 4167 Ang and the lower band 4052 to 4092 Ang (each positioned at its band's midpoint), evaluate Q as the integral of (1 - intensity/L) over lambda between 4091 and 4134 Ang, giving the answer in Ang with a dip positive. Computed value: 3.1 Ang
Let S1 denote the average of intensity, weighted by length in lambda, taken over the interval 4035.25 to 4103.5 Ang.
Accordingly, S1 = 9.9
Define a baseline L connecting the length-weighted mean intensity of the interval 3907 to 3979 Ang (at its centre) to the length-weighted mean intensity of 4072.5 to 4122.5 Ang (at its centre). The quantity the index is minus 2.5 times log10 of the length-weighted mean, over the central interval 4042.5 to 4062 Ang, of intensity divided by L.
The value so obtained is -0.152 mag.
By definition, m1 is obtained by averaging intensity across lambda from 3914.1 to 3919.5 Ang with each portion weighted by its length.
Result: 9.45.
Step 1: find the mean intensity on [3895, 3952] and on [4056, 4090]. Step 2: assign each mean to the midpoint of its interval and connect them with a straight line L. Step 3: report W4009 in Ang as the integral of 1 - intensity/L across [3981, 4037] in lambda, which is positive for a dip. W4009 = -3.8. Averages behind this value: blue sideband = 9.06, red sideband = 9.93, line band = 10.2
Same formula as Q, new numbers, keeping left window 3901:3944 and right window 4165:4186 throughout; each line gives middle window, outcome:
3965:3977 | 3.44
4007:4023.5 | -2.49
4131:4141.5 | -0.49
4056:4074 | -1.56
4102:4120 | 1.08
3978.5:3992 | -1.01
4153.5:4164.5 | -0.26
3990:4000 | -1.12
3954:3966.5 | 1.62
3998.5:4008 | -0.73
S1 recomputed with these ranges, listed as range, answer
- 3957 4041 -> 9.39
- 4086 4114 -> 8.8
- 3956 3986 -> 7.77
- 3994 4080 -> 10.2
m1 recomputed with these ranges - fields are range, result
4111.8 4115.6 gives 9.57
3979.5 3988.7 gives 9.57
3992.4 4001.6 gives 9.88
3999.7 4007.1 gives 9.89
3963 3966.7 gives 6.94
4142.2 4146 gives 9.46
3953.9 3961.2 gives 8.62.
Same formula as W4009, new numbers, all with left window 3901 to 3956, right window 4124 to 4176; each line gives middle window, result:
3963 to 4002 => 2.45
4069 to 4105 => 0.45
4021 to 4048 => -2.39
